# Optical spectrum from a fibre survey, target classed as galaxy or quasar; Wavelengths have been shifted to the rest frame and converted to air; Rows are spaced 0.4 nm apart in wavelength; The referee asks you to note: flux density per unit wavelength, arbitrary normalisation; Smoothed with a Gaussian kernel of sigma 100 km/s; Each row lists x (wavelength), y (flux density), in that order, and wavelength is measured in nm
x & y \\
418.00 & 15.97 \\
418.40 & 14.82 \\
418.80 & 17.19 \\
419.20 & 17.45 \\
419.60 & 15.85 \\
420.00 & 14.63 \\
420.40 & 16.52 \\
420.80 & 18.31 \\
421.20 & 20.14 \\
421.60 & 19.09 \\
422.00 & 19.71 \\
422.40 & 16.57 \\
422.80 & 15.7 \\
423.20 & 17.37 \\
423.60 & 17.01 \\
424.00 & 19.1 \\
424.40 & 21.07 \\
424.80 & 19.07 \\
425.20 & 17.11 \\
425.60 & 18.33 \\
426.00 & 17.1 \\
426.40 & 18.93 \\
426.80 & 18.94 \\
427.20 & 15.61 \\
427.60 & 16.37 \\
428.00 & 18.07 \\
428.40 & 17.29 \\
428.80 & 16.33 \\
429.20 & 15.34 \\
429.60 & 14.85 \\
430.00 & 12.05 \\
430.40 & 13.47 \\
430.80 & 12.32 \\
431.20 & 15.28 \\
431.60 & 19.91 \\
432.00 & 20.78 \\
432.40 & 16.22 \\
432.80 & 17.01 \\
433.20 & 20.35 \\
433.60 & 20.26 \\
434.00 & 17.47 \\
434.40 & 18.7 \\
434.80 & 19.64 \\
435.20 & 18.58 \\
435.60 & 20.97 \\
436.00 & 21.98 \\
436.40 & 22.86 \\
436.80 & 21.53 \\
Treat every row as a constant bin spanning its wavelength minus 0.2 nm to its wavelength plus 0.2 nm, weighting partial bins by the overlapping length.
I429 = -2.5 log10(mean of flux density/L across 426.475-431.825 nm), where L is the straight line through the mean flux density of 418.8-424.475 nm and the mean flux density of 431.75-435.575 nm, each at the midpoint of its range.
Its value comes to 0.16 mag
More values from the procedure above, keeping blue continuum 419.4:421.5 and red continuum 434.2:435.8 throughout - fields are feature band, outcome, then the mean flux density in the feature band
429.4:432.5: 0.206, 15.6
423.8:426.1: -0.048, 18.7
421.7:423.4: 0.004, 17.4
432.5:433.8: 0.012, 19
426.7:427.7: 0.087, 16.8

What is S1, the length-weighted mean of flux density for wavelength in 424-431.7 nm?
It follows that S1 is 16.7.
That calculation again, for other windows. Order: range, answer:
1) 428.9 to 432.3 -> 15.5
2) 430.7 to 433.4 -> 17.6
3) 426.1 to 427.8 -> 17.4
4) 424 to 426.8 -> 18.7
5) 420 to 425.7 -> 18.1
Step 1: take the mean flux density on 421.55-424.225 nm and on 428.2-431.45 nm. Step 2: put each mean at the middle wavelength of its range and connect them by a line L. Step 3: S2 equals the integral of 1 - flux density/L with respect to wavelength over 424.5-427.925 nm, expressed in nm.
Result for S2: -0.316 nm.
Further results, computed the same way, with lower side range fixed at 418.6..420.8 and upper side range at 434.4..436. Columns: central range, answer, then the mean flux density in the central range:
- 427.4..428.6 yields 0.070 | 17.2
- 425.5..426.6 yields -0.013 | 18.1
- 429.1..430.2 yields 0.277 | 14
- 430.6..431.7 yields 0.205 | 15.5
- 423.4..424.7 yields -0.119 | 19.1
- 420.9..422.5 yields -0.193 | 19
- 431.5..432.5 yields 0.002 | 19.2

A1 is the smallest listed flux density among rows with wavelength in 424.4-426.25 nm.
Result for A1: 17.1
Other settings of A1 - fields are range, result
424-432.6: 12.05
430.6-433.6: 12.32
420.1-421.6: 16.52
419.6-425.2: 14.63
